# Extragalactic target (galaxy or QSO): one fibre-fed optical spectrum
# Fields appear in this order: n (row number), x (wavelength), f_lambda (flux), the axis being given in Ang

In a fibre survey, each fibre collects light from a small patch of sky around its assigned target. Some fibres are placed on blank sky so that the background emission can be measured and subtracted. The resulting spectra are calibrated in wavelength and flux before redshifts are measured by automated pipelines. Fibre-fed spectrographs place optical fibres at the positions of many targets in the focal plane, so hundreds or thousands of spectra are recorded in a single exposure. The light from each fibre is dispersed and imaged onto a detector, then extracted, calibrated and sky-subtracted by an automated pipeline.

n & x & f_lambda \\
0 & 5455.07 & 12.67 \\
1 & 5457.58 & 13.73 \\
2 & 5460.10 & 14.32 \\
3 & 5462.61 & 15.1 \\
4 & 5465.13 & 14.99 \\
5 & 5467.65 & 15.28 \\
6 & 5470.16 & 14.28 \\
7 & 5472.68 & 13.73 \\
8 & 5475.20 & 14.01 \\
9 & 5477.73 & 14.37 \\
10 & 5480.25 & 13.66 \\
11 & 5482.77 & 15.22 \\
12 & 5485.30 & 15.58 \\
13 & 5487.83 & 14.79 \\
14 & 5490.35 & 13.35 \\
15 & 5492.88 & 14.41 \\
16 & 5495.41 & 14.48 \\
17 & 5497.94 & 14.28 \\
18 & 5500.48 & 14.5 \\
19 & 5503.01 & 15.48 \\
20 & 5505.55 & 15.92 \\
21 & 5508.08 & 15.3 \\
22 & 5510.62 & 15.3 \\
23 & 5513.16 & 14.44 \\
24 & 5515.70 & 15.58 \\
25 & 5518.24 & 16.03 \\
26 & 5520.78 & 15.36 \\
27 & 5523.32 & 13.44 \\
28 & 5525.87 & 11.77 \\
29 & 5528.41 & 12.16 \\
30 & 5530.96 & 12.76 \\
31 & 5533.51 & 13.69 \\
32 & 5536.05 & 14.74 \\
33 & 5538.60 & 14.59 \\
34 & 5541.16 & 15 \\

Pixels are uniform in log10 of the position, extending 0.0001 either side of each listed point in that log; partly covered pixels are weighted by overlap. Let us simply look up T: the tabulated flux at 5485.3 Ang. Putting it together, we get 15.58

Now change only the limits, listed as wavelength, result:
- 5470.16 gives 14.28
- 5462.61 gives 15.1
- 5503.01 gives 15.48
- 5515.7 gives 15.58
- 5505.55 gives 15.92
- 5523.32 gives 13.44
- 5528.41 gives 12.16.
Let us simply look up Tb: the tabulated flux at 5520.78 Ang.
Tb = 15.36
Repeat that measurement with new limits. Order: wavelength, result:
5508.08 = 15.3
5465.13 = 14.99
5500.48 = 14.5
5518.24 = 16.03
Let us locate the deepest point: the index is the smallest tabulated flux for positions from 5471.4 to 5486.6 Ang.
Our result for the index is 13.66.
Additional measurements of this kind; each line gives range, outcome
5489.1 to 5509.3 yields 13.35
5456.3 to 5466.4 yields 13.73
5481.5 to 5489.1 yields 14.79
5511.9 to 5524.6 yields 13.44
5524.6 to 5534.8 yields 11.77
